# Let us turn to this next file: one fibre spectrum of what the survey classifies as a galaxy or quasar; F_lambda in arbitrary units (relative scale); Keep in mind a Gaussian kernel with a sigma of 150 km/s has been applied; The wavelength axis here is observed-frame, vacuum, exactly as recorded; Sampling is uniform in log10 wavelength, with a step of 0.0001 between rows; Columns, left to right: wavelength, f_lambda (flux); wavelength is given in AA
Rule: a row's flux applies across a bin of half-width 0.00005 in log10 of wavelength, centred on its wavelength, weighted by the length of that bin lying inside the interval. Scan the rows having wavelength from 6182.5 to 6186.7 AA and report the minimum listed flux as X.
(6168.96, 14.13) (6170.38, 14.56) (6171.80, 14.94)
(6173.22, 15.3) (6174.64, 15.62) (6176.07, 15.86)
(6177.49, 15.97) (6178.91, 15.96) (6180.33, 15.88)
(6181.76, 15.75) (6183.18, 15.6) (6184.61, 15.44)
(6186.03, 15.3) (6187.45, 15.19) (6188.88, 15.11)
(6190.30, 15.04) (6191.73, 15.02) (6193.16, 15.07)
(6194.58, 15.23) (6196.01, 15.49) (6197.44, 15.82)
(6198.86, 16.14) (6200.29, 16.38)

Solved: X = 15.3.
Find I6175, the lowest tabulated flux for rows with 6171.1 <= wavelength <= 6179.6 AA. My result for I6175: 14.94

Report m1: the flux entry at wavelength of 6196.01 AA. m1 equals 15.49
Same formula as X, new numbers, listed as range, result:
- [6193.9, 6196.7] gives 15.23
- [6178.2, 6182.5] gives 15.75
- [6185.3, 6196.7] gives 15.02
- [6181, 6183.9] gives 15.6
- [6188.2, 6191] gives 15.04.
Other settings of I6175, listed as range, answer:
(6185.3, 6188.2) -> 15.19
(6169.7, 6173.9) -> 14.56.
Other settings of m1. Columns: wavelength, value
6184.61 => 15.44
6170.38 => 14.56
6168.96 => 14.13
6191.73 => 15.02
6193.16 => 15.07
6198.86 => 16.14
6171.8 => 14.94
